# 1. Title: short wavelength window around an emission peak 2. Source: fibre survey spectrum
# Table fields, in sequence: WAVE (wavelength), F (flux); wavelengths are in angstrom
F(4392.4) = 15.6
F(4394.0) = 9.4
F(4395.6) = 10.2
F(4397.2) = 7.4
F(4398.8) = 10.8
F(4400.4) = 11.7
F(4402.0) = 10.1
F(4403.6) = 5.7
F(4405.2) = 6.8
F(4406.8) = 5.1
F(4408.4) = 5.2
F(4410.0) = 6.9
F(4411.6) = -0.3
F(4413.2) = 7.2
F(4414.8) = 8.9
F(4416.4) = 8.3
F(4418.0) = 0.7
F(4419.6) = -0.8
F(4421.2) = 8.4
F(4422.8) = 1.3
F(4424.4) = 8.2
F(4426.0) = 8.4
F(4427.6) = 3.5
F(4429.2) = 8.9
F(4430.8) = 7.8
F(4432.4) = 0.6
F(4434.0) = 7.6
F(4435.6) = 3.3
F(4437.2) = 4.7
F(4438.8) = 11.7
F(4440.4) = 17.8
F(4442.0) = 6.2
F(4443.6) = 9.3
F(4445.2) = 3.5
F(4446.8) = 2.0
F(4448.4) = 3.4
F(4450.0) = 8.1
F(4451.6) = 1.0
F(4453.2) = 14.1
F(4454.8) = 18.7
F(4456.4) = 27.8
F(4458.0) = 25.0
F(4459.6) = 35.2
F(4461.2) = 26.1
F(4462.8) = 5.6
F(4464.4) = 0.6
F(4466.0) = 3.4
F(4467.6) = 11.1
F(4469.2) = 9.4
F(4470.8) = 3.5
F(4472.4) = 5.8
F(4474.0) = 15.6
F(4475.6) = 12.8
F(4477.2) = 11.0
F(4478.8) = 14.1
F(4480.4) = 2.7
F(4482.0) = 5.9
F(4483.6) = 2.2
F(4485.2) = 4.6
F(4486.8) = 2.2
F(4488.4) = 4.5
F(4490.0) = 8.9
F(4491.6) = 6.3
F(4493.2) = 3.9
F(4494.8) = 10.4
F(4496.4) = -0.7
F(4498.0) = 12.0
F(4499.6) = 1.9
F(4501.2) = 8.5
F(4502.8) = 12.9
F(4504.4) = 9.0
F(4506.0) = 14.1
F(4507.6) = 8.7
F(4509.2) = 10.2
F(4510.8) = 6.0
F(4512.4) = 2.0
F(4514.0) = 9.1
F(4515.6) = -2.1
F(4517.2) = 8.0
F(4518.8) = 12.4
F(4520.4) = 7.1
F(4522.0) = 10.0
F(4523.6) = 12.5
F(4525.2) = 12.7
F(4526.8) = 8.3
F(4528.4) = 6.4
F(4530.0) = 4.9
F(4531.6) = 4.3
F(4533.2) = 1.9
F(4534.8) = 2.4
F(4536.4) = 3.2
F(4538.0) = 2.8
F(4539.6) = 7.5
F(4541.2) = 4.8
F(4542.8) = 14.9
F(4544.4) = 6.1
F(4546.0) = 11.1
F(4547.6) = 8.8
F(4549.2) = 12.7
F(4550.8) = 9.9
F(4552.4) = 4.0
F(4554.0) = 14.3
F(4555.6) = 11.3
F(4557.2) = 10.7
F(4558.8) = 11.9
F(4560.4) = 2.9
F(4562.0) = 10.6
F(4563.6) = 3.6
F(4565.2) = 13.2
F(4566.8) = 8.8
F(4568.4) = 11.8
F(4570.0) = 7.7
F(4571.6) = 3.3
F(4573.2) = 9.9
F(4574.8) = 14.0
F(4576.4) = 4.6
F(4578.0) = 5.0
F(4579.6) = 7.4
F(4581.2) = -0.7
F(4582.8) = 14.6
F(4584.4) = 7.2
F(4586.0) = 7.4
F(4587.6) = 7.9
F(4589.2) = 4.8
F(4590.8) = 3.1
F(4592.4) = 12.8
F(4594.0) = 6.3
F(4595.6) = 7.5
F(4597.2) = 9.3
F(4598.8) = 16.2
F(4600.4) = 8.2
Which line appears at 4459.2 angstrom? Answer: [O II]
